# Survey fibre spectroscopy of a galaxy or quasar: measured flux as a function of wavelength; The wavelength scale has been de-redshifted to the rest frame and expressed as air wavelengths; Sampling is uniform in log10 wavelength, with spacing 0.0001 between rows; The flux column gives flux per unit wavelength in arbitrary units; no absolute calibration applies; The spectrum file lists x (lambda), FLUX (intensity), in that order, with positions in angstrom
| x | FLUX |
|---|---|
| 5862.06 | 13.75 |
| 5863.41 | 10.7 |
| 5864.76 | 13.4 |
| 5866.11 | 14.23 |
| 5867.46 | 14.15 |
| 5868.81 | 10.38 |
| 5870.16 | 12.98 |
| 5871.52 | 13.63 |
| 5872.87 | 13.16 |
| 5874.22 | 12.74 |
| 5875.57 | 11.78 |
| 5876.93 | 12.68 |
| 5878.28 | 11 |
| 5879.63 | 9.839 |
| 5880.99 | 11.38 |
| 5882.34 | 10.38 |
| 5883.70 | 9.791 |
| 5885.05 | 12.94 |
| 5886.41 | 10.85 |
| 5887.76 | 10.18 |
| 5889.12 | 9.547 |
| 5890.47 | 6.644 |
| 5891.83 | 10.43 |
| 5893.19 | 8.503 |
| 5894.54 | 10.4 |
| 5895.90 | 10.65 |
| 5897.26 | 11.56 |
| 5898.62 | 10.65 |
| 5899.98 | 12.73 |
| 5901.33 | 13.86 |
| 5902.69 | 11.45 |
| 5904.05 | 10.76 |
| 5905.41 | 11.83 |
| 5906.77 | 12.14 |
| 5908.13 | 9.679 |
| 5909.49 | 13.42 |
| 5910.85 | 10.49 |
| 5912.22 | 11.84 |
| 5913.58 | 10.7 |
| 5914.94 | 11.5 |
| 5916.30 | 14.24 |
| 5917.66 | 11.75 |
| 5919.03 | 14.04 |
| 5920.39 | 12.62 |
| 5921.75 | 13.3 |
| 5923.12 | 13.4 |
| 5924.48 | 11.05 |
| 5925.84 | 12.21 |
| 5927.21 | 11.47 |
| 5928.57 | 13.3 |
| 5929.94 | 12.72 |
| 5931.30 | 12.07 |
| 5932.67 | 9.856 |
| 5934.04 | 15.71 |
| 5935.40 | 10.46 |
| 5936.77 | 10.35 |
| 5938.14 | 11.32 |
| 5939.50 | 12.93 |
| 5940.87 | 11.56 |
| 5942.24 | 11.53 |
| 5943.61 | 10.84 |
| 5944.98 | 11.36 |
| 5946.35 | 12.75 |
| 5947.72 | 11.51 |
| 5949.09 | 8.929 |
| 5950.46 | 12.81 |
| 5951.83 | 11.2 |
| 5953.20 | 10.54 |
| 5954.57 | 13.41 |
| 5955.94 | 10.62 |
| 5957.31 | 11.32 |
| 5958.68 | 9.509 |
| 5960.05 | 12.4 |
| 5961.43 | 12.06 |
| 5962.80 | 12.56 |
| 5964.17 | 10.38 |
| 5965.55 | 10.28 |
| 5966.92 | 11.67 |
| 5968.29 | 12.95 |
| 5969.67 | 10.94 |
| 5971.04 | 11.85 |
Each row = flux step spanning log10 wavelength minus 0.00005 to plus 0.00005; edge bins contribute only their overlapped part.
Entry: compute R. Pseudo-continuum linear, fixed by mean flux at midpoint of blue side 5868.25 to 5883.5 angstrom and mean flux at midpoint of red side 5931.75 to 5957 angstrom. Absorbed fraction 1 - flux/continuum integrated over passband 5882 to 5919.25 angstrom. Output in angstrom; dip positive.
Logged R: 1.67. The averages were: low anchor 11.8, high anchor 11.5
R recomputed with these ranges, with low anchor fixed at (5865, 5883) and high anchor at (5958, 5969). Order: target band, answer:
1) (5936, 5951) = 0.3 angstrom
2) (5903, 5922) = -0.1 angstrom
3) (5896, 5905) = 0.2 angstrom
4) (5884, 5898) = 2.2 angstrom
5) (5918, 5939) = -0.9 angstrom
